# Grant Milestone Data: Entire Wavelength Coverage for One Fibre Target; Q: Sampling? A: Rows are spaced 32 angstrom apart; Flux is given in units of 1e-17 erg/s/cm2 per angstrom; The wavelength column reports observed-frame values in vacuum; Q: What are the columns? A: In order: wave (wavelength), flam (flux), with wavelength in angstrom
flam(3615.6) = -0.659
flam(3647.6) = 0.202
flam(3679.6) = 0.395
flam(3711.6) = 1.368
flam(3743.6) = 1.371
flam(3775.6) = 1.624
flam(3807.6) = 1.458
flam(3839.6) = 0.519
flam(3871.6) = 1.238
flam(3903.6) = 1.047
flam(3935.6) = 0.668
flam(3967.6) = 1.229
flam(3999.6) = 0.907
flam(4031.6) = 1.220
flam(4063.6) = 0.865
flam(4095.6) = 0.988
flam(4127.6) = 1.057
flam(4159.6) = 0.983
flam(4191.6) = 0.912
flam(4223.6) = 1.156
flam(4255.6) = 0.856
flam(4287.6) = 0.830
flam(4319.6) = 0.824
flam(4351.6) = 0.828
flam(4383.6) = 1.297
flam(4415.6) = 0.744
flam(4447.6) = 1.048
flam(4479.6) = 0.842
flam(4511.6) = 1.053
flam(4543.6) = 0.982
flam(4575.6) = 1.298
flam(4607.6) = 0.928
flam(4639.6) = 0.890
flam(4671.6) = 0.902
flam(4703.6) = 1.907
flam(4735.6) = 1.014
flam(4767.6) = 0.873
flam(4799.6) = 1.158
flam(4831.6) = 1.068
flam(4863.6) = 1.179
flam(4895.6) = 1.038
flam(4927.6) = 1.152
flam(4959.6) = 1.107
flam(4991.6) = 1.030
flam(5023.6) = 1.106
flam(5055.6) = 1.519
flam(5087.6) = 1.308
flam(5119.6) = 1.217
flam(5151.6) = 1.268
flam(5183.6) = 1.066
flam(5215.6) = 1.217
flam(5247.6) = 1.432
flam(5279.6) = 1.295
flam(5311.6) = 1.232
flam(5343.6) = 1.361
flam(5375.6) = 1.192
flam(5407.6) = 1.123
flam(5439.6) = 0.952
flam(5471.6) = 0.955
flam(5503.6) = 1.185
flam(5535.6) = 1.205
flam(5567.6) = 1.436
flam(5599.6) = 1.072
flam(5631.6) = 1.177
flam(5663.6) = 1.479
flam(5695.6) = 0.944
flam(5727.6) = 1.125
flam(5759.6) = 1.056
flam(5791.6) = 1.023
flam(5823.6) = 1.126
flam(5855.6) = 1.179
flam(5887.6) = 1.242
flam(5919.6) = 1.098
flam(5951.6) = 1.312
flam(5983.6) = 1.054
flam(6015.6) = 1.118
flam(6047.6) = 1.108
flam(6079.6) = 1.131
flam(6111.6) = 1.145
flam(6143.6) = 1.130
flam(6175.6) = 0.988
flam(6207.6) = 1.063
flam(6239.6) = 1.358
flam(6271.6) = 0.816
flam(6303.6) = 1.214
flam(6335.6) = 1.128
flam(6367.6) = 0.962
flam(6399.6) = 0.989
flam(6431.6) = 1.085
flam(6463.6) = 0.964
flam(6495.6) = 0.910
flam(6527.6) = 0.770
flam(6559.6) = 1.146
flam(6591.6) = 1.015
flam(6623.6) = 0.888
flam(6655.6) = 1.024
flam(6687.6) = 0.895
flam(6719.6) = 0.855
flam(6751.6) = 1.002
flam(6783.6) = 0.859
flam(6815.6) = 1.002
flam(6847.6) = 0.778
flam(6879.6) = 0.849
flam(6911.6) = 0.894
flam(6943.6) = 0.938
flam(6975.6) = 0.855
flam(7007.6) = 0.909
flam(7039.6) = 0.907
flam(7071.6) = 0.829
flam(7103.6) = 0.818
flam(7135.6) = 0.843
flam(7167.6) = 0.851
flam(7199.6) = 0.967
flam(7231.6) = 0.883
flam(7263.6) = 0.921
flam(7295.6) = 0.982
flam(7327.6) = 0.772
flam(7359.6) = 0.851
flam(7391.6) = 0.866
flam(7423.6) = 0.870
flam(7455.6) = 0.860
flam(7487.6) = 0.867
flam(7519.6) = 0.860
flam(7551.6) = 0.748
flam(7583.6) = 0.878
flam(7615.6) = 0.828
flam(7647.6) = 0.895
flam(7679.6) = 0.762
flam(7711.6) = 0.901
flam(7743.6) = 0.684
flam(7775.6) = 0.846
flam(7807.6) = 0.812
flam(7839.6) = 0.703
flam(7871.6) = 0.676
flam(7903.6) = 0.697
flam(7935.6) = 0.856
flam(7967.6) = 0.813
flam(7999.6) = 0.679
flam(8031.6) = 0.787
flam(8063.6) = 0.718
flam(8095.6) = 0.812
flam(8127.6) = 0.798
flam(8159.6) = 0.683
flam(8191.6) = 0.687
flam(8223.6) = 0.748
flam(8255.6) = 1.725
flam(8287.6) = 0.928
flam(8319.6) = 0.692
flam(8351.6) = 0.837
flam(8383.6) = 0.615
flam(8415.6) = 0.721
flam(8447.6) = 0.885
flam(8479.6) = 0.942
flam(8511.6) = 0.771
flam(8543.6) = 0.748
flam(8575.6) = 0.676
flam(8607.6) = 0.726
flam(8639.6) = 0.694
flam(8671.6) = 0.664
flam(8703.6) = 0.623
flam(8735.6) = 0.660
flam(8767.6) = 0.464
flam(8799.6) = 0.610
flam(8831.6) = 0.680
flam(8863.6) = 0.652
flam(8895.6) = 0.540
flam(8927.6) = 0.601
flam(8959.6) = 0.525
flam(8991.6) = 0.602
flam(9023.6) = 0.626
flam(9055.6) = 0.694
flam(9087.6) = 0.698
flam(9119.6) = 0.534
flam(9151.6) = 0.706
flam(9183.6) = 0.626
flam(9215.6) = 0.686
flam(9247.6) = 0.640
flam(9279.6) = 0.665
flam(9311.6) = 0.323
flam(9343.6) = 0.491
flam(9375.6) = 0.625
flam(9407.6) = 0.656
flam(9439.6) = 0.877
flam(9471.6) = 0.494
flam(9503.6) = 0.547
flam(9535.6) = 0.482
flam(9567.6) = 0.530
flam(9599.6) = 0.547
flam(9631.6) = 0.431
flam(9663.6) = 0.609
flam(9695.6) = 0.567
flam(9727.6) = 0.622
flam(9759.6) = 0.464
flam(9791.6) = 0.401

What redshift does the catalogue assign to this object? 0.260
